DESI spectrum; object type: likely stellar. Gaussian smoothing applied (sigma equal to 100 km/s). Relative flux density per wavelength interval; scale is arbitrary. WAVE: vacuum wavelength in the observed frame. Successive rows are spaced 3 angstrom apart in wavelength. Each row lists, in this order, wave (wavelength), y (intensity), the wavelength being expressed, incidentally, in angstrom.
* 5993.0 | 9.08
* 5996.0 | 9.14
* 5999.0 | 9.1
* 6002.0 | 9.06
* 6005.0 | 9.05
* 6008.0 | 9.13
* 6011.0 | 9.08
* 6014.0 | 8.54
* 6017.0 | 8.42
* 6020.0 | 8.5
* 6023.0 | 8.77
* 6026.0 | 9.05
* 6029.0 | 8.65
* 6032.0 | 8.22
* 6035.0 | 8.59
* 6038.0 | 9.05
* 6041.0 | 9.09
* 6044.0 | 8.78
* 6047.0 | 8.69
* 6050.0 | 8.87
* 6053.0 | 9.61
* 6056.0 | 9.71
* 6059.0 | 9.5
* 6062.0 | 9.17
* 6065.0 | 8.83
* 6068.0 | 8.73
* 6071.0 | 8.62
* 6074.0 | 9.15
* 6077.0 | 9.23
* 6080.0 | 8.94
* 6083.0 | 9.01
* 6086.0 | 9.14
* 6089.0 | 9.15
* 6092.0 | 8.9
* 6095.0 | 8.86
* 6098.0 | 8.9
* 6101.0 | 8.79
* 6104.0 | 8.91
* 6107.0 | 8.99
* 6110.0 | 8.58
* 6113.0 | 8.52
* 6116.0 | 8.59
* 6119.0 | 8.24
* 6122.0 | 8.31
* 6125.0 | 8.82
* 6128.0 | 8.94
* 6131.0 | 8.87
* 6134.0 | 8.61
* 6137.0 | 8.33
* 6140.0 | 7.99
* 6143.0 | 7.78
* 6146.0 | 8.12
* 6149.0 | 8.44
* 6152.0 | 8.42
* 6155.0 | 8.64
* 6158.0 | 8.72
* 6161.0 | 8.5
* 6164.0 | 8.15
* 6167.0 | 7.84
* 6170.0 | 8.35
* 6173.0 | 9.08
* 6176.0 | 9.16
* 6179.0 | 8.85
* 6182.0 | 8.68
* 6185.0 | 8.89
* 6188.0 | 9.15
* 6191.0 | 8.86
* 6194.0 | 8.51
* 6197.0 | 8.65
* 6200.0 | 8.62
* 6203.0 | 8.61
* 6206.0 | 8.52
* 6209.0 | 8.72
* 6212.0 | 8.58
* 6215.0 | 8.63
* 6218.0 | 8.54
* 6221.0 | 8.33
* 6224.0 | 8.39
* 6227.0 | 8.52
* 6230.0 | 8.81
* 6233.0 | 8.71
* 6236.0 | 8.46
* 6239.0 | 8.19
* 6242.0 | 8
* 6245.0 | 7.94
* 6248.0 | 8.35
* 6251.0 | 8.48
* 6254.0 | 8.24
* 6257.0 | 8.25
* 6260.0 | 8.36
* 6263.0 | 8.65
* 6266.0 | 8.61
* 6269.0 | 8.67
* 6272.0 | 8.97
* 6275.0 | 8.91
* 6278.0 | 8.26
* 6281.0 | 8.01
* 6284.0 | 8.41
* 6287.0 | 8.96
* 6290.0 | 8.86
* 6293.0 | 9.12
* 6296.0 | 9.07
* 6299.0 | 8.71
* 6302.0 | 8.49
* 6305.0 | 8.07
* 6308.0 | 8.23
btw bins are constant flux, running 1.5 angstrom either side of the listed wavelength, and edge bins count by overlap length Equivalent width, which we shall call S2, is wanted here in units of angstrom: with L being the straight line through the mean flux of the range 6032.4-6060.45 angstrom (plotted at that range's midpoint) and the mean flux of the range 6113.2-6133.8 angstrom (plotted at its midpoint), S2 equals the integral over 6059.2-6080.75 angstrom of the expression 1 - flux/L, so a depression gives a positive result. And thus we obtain -0.1 angstrom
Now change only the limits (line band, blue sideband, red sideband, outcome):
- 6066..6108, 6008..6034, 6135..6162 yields -2.23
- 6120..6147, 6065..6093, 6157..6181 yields 0.98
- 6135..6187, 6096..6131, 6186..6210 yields 1.37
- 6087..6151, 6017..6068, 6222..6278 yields 1.09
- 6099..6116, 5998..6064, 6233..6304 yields 0.11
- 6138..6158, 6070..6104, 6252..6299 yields 1.33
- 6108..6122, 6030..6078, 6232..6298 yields 0.58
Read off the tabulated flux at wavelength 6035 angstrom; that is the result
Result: 8.59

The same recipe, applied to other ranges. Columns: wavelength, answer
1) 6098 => 8.9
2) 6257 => 8.25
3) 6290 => 8.86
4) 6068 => 8.73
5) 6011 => 9.08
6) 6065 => 8.83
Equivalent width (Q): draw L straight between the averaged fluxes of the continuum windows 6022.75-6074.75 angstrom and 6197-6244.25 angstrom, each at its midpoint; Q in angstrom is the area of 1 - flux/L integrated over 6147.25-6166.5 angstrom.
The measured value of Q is 0.5 angstrom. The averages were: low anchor 8.95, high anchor 8.5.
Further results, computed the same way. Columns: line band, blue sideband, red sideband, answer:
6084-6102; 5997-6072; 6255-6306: -0.2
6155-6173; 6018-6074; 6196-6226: 0.5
